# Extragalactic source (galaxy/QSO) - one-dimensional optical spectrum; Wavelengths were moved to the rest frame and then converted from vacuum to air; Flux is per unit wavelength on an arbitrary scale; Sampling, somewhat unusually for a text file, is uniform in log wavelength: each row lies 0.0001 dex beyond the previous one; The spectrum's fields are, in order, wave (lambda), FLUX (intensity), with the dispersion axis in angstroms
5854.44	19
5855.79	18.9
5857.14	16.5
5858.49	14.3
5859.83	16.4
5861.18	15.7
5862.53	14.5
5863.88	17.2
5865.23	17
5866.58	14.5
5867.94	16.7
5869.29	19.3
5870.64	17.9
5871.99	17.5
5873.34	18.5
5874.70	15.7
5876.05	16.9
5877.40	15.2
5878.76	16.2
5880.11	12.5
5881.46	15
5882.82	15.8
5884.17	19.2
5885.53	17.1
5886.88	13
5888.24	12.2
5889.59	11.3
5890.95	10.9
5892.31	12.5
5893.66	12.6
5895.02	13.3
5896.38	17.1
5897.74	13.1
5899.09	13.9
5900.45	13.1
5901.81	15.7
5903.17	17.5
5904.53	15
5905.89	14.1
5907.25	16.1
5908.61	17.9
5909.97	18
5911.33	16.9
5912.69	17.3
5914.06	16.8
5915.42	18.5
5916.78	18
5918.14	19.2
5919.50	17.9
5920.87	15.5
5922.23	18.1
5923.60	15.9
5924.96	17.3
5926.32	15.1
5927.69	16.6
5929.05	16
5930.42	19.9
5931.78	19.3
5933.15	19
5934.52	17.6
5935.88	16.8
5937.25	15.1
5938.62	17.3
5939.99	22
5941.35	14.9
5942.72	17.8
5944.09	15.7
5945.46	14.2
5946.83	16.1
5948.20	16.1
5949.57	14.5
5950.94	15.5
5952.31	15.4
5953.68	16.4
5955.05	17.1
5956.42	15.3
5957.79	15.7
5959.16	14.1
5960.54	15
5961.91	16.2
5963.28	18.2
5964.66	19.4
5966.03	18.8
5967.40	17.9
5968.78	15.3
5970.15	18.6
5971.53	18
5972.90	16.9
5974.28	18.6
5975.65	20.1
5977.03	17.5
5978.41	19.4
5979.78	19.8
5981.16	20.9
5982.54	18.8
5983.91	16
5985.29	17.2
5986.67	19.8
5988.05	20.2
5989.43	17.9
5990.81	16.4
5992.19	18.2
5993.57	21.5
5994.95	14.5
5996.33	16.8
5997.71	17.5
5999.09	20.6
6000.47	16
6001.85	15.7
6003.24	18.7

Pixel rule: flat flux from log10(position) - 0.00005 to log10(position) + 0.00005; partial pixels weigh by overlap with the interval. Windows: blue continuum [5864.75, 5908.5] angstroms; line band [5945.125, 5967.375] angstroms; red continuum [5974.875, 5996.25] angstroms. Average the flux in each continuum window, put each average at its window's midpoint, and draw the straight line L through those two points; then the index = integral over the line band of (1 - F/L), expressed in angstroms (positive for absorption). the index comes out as 1.7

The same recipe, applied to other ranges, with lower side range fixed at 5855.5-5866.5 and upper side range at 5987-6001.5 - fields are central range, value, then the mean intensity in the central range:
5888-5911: 3.06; 14.5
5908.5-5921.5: -0.56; 17.6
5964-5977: -0.38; 18.1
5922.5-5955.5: 0.86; 16.7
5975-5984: -0.69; 19.1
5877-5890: 1.29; 14.8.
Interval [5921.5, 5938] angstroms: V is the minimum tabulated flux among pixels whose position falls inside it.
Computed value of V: 15.1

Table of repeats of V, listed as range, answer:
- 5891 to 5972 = 12.5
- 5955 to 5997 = 14.1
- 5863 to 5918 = 10.9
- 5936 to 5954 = 14.2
